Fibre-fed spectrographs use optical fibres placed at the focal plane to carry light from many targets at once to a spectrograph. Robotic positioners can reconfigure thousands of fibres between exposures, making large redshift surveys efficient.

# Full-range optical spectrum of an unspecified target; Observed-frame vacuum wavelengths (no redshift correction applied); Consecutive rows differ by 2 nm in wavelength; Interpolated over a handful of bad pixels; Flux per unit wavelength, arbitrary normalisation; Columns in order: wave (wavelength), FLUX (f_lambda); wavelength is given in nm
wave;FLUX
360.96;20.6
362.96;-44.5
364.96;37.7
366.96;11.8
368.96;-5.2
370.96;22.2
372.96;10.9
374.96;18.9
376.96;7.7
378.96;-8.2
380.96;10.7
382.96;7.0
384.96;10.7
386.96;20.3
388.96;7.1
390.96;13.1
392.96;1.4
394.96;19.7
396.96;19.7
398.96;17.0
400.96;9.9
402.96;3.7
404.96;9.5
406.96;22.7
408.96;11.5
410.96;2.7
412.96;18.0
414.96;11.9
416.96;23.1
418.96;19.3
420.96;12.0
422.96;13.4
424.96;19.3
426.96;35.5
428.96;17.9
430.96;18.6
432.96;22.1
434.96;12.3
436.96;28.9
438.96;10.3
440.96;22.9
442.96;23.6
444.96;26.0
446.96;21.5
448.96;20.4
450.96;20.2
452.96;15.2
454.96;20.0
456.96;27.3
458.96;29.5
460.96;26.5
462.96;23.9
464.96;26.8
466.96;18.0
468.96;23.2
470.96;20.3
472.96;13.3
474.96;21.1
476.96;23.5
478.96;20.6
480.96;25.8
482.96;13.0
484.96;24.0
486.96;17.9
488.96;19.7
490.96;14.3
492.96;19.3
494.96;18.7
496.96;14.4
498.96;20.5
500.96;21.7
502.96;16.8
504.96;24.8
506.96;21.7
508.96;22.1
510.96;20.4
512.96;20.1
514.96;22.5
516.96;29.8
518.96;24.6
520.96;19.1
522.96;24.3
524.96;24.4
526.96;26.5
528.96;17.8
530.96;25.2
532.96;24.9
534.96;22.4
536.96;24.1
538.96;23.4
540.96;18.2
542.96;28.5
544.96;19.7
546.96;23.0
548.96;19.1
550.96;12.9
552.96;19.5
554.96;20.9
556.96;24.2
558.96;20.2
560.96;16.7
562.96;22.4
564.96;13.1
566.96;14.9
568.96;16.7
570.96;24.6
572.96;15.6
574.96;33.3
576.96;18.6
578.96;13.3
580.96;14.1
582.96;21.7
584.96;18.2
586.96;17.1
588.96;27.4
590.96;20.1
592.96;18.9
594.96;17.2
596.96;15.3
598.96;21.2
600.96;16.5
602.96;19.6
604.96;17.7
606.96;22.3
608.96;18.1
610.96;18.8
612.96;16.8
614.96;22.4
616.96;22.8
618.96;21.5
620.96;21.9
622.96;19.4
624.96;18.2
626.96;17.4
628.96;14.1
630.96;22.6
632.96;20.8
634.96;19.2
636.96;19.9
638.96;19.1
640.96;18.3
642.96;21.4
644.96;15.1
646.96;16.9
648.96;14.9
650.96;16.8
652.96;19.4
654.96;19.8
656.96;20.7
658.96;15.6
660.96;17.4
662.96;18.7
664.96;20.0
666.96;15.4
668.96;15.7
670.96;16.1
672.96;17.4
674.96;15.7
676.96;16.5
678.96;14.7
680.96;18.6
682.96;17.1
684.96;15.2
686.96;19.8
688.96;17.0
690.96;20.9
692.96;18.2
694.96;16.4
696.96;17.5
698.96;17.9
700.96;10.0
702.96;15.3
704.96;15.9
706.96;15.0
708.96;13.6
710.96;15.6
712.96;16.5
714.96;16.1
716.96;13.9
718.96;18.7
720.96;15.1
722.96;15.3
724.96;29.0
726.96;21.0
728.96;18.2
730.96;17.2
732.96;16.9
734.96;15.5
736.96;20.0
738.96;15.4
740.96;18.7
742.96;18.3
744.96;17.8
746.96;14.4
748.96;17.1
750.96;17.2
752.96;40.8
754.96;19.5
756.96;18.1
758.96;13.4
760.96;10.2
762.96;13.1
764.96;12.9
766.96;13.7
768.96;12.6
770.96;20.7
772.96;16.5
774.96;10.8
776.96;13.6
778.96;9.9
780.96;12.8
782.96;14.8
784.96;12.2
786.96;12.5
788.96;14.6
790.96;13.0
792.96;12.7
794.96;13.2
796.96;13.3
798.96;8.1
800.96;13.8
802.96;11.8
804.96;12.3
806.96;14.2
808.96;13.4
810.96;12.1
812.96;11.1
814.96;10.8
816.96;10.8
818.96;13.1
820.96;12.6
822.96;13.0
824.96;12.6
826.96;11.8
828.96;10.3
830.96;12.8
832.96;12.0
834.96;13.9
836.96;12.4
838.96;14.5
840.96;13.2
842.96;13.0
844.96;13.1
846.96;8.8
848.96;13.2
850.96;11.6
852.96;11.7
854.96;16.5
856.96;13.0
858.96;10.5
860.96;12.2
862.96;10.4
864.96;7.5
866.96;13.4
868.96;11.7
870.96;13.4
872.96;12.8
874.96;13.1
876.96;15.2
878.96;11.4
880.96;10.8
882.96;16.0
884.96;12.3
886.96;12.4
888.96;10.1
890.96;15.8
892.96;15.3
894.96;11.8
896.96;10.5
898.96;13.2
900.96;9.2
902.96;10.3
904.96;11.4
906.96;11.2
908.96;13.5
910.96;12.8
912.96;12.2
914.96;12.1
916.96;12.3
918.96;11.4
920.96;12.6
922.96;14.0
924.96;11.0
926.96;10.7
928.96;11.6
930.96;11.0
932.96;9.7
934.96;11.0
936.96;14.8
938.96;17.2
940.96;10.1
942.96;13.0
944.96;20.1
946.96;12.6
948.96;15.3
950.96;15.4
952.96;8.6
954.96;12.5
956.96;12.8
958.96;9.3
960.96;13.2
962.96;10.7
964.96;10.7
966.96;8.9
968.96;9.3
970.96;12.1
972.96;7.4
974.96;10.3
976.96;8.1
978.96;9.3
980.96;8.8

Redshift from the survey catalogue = 0.147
